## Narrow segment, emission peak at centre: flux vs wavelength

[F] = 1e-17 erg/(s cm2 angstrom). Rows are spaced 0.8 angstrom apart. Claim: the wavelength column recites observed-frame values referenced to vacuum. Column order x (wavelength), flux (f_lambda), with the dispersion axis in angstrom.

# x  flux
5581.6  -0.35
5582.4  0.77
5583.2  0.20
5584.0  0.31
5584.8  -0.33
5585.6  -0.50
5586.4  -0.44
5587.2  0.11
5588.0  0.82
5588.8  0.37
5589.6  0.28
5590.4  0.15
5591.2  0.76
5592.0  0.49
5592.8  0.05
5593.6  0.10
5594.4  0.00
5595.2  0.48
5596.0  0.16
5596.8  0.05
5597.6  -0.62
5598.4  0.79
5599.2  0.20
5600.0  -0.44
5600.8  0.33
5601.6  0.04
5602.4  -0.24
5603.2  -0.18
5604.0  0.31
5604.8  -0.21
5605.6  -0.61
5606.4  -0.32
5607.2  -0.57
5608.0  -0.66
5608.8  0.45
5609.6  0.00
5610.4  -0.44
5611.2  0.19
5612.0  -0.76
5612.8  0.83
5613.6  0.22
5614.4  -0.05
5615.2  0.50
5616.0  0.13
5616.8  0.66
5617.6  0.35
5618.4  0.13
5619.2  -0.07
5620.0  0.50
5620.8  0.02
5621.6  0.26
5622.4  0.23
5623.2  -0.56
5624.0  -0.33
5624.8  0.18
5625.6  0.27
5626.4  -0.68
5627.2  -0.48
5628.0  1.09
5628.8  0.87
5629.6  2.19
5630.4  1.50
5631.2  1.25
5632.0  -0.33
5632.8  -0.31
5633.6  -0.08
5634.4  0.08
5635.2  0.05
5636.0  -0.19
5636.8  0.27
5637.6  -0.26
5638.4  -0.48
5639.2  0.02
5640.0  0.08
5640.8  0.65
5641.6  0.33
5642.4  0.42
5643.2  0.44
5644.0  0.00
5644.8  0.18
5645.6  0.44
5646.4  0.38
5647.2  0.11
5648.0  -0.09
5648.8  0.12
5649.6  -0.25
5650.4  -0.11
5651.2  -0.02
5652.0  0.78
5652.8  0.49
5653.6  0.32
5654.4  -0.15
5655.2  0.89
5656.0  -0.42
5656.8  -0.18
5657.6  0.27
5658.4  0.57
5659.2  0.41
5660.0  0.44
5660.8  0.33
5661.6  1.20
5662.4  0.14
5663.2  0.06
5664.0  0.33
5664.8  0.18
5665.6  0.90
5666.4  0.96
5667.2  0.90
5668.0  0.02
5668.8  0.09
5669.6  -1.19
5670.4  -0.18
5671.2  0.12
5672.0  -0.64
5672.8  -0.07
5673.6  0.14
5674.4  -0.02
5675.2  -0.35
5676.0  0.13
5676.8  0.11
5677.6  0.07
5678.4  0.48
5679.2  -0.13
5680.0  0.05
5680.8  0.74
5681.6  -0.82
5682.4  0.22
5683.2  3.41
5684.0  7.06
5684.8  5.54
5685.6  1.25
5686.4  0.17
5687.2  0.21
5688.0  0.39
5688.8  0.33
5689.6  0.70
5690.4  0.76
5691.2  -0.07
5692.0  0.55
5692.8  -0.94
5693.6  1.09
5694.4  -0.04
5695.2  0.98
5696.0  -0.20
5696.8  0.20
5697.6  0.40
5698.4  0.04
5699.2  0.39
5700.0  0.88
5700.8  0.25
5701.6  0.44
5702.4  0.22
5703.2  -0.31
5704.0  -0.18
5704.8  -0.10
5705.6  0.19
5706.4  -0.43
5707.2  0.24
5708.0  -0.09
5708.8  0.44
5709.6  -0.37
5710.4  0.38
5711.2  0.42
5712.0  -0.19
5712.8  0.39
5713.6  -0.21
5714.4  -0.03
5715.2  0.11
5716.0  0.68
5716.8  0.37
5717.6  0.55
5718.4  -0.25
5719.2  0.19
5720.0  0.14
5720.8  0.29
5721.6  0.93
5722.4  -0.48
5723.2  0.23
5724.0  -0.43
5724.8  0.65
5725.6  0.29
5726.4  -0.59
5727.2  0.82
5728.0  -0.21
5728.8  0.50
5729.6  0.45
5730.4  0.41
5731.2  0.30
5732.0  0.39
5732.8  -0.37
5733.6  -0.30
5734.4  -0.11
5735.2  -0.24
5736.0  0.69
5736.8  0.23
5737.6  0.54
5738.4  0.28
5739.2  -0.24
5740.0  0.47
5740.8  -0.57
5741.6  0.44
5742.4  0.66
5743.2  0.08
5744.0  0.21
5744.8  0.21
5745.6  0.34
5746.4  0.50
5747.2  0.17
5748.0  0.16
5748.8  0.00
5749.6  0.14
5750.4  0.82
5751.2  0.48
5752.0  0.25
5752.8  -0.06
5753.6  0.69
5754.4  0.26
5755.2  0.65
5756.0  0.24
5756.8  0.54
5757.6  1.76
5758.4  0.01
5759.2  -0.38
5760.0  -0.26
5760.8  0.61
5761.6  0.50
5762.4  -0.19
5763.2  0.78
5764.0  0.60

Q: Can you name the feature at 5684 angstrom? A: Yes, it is [O III] 5007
